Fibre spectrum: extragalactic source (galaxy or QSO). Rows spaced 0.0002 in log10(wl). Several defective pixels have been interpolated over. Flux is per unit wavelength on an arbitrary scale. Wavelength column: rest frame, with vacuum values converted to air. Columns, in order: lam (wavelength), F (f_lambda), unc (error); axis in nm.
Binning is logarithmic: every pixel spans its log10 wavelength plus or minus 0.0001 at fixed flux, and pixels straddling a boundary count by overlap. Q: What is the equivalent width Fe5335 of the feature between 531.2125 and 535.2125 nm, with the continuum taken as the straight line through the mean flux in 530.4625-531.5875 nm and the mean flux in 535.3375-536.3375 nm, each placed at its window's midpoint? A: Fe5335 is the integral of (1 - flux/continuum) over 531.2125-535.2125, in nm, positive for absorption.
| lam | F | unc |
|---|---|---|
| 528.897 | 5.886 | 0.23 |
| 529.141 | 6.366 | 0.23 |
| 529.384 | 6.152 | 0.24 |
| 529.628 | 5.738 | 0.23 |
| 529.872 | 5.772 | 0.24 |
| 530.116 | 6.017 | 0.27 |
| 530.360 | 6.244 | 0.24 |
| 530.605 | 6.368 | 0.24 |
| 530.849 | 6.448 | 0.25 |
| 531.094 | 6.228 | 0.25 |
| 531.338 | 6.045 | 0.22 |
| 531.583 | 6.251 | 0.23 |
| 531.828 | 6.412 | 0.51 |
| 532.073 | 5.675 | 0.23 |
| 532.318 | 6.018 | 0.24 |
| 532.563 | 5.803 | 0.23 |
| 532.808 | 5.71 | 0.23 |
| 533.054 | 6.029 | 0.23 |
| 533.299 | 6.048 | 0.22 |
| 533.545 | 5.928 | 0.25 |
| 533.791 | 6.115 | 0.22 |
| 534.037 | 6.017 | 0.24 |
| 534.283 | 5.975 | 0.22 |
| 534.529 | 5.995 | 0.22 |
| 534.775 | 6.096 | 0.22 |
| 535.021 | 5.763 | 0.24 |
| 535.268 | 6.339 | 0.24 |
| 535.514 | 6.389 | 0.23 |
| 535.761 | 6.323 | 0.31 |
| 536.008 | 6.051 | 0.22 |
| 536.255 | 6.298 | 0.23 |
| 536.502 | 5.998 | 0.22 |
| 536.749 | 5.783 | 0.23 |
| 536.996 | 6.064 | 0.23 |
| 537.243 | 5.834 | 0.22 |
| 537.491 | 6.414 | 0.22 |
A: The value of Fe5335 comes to 0.17 nm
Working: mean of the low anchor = 6.27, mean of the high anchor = 6.27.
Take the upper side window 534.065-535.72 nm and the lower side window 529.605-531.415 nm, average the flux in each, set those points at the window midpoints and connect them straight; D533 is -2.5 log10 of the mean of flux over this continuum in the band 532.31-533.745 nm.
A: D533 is 0.03 mag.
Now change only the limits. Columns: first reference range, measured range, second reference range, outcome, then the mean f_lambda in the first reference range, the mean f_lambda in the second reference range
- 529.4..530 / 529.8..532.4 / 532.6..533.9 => -0.048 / 5.83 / 5.95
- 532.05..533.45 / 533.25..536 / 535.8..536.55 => -0.010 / 5.9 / 6.15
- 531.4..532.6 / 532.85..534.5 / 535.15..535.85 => 0.035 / 6.05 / 6.35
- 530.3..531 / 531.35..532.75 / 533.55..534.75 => 0.036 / 6.35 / 6.02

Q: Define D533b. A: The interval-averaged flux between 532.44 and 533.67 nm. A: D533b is 5.9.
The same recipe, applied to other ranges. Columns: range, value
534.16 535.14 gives 5.96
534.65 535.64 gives 6.15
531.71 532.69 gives 5.98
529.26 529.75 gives 5.95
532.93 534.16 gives 6.02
